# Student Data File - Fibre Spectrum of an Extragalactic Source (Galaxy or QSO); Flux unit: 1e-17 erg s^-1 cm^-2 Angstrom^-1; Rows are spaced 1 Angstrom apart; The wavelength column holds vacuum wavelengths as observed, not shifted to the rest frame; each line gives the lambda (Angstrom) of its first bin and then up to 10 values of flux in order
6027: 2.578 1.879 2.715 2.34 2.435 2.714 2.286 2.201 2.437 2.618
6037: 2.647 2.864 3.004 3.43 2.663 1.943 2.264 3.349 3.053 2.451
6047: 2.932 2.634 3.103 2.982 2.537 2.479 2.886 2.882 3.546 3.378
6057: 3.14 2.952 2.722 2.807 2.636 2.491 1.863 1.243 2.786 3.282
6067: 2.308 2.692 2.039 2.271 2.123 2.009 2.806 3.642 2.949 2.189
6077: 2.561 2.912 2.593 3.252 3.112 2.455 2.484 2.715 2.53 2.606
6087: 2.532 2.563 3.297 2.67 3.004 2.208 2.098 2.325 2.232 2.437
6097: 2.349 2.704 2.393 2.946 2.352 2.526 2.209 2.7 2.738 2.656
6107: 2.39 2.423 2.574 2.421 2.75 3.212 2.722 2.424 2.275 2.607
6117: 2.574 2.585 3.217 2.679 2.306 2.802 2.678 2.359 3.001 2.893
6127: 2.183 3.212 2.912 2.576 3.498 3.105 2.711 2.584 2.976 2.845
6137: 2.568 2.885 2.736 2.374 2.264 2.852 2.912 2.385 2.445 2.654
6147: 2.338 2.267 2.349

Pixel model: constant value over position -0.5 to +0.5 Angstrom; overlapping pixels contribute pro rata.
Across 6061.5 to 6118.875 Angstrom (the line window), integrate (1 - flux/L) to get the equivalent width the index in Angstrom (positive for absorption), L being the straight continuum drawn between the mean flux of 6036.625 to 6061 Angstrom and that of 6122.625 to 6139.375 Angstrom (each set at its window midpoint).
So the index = 5.5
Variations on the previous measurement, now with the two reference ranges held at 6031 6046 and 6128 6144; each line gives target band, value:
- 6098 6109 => 0.81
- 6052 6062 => -0.96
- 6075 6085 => 0.05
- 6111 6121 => 0.29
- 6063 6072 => 1.34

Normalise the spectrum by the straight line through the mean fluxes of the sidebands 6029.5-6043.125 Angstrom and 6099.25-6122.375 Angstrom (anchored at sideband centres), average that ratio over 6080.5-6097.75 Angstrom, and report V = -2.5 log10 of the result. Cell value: 0.01 mag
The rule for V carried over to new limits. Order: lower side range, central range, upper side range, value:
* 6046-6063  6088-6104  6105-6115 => 0.06 mag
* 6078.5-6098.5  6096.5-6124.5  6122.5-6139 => 0.05 mag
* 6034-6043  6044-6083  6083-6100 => -0.04 mag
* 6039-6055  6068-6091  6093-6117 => 0.00 mag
